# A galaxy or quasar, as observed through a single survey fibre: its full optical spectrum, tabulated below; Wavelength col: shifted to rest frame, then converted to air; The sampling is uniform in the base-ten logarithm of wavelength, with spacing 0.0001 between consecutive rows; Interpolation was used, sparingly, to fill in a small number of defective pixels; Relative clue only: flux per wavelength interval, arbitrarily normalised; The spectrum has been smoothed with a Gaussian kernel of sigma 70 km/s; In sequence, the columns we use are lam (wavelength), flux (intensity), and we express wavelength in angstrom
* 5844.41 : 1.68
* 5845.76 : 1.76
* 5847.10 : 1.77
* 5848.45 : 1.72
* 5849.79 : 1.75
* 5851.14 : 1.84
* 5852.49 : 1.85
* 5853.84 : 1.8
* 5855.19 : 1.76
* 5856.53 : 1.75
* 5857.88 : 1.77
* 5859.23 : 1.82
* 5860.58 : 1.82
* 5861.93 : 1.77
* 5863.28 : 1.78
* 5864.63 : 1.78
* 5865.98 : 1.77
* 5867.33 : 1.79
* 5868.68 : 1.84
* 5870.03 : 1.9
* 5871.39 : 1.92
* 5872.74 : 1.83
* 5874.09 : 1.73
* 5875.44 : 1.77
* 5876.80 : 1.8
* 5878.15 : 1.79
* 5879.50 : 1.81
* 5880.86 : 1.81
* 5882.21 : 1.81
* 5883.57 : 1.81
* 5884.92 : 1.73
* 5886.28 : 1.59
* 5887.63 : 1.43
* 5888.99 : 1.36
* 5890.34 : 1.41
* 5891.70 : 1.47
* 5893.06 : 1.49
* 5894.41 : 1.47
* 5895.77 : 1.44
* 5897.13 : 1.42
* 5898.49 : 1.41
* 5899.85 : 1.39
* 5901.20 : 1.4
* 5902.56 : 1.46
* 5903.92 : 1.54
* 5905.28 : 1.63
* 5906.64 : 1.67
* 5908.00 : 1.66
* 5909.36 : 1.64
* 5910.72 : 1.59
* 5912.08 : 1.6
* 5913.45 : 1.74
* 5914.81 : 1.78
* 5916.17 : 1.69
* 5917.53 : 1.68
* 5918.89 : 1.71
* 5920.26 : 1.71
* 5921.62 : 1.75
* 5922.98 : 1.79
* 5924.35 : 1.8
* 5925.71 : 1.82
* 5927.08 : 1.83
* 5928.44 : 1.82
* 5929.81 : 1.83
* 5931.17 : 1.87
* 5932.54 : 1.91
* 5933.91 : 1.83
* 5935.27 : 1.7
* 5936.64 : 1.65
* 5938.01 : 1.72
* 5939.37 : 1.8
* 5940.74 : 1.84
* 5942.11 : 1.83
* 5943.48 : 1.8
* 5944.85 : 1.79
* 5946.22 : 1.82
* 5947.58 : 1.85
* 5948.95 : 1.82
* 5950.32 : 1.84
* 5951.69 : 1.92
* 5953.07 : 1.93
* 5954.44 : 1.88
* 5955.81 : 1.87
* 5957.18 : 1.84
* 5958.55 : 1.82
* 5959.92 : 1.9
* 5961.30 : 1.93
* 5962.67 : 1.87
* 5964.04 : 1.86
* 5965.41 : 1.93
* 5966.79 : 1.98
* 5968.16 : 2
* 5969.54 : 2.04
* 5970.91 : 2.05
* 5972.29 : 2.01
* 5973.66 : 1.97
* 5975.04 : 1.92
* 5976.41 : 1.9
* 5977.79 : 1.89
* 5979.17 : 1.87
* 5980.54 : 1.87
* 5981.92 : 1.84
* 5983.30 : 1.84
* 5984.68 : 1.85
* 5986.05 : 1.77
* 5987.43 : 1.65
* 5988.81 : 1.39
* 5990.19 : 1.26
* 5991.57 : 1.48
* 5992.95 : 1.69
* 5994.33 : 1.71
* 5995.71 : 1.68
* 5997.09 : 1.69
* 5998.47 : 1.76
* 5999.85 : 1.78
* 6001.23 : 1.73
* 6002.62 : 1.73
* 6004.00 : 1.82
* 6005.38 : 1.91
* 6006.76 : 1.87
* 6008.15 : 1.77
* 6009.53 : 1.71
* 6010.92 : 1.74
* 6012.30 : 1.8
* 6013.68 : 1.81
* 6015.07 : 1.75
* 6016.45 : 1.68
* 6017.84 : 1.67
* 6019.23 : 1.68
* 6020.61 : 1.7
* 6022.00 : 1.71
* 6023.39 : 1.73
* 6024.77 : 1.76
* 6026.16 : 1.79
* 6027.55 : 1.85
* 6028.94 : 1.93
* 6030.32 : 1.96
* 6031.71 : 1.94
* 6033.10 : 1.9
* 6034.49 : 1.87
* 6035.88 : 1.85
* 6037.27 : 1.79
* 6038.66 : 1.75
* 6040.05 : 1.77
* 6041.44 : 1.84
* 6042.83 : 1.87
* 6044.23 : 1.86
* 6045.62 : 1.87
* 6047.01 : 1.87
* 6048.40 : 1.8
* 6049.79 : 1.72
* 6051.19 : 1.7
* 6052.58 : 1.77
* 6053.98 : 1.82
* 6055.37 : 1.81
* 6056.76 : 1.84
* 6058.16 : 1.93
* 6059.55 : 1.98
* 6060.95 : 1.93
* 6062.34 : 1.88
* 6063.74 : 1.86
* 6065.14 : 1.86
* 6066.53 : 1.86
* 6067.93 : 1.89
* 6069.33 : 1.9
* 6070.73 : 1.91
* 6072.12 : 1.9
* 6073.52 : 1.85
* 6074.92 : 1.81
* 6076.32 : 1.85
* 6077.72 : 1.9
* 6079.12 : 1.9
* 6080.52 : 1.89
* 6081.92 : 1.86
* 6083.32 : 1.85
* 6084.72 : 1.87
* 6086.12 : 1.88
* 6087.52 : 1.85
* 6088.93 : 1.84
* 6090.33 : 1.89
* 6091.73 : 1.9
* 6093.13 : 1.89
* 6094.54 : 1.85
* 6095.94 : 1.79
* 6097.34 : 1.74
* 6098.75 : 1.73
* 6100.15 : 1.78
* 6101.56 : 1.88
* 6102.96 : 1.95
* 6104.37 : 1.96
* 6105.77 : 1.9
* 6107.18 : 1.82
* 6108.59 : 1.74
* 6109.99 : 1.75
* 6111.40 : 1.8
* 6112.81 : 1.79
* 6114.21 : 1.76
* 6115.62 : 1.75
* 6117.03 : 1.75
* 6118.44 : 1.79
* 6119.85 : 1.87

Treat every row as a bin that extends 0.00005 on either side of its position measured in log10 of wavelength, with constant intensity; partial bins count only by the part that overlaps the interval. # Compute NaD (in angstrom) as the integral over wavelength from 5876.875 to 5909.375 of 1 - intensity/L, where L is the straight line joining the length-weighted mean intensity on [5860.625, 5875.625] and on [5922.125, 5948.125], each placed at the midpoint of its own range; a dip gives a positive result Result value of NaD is 4.3 angstrom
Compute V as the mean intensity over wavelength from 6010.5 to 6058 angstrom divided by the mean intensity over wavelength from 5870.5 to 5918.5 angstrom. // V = 1.11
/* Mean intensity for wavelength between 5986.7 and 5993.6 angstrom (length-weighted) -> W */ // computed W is 1.49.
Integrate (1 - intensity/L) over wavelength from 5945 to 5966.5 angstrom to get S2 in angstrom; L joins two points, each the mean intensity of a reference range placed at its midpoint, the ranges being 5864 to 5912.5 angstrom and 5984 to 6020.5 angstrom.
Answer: -2.5 angstrom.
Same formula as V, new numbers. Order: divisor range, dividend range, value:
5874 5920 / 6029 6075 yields 1.15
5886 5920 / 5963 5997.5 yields 1.17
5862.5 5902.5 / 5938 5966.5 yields 1.12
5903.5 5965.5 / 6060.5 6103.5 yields 1.04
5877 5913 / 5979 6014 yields 1.10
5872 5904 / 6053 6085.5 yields 1.18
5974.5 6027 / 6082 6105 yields 1.06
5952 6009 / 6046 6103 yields 1.02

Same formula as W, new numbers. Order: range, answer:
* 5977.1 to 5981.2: 1.88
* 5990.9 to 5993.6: 1.58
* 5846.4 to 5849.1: 1.75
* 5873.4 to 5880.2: 1.78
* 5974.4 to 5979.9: 1.9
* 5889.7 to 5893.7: 1.45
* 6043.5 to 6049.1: 1.85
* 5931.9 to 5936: 1.81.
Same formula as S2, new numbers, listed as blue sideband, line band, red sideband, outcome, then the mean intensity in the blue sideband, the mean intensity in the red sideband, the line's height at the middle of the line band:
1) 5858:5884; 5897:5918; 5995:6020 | 2.4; 1.81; 1.75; 1.79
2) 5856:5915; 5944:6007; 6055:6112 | -2.5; 1.66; 1.86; 1.75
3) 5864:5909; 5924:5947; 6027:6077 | -1.4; 1.64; 1.86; 1.7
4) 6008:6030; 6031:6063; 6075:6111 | -0.9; 1.76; 1.85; 1.79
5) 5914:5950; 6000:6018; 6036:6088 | 0.5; 1.79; 1.85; 1.83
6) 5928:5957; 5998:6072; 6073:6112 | 0.8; 1.82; 1.85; 1.84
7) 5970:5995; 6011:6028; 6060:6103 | 0.6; 1.78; 1.86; 1.81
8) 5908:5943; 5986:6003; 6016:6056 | 1.4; 1.76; 1.8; 1.78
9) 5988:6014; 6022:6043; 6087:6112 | -1.1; 1.7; 1.84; 1.74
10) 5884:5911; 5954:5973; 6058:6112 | -3.4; 1.51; 1.86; 1.64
